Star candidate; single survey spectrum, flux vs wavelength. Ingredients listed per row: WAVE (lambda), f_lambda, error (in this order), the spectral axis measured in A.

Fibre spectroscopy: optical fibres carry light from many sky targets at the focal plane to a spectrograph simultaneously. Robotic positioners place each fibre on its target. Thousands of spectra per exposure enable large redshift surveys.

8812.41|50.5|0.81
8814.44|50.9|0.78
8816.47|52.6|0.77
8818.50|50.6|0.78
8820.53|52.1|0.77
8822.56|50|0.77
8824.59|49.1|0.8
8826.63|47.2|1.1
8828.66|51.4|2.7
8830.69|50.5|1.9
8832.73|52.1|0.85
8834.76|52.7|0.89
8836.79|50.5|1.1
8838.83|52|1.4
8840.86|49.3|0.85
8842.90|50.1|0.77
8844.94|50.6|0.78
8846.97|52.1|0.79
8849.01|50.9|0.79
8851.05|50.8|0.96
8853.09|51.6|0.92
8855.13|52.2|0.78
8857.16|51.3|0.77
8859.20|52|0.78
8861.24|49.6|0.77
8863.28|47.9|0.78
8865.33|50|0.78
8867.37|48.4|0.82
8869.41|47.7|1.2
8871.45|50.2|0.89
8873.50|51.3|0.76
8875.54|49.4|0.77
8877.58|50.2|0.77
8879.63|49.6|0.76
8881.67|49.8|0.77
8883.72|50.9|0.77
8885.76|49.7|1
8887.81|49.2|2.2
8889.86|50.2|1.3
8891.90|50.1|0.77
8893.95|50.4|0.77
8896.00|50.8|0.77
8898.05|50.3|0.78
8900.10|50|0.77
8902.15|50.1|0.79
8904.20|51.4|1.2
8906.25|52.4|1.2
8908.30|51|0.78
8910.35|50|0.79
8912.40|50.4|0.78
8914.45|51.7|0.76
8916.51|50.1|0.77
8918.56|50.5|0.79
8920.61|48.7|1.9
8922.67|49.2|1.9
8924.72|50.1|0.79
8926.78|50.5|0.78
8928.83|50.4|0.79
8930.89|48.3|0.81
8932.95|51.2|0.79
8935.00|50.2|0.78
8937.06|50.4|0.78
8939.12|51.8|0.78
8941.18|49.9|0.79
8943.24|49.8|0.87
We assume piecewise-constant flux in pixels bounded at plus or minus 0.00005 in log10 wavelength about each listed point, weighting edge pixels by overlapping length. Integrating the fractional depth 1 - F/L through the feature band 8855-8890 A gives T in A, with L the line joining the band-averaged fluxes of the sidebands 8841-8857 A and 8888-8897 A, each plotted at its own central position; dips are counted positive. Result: 0.5 A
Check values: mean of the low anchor 51.1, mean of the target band 49.9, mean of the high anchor 50.3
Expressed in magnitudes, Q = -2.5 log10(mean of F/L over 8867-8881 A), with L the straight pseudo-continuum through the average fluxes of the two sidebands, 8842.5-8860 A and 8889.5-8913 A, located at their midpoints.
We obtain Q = 0.030 mag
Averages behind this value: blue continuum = 51.3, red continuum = 50.6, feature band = 49.6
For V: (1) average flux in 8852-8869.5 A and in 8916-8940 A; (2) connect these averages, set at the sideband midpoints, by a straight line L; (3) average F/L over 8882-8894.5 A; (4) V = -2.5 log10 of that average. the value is 0.003 mag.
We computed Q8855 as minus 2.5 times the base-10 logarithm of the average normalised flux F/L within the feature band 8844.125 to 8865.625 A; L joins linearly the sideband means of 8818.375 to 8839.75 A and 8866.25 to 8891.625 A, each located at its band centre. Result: -0.013 mag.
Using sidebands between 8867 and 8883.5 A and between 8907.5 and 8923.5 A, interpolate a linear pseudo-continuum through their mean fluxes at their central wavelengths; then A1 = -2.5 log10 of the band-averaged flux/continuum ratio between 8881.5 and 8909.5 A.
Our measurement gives -0.01 mag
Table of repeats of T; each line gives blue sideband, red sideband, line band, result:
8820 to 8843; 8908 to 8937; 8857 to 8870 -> 0.2 A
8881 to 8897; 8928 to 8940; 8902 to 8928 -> -0.1 A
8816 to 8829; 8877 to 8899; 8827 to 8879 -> -0.4 A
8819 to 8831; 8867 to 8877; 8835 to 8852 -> -0.4 A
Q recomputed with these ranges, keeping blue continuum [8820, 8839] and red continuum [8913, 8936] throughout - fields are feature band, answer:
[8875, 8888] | 0.010 mag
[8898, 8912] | -0.012 mag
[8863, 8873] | 0.032 mag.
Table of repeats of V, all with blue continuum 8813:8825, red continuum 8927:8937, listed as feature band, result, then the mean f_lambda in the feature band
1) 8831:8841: -0.013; 51.5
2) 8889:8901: 0.002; 50.3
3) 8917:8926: 0.011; 49.7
